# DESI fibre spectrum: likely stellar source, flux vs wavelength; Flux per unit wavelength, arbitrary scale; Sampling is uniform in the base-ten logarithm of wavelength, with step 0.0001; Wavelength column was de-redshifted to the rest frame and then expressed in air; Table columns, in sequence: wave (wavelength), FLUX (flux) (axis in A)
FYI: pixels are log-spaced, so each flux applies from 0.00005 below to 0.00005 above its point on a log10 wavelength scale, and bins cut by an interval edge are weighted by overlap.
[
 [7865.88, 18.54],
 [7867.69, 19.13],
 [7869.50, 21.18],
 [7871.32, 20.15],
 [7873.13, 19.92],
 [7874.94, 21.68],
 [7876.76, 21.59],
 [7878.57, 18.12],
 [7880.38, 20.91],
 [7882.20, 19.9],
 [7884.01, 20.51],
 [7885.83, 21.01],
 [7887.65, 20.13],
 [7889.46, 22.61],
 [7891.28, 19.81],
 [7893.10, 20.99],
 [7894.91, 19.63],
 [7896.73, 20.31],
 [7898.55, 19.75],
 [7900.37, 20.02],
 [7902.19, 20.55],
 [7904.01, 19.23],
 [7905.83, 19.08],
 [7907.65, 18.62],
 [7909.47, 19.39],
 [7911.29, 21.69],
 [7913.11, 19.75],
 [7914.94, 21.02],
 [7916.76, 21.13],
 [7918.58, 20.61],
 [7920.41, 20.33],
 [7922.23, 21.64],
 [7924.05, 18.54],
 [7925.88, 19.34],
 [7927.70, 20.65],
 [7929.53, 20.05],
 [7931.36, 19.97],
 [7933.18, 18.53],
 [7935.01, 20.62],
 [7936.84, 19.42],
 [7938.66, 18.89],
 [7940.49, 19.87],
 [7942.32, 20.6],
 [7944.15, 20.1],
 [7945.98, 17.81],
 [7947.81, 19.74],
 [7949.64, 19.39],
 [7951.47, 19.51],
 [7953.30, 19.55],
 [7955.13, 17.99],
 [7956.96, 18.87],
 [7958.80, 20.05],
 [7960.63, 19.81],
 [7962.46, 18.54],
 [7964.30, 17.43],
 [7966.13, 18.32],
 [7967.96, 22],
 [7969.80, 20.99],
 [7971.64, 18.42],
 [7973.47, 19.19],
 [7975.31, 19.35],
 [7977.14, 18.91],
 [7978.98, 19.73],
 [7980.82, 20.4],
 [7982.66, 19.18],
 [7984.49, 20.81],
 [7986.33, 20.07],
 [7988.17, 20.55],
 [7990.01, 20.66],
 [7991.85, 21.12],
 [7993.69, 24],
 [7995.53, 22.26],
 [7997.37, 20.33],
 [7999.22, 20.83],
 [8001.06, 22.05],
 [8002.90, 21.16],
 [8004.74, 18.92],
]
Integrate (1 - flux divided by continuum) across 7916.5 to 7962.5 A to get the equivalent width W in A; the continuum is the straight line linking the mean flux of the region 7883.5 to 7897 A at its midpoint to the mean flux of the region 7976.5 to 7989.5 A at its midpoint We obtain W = 1.4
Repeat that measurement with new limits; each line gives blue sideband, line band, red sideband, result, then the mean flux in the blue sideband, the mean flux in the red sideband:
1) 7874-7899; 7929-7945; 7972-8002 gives 0.6 A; 20.5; 20.6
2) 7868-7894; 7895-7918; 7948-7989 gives 0.2 A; 20.6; 19.5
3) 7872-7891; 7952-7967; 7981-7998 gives 1.5 A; 20.6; 21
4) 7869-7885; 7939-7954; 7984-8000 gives 1.0 A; 20.4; 21.2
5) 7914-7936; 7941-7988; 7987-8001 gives 3.1 A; 20.2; 21.4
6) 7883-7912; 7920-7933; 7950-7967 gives -0.3 A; 20.2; 18.9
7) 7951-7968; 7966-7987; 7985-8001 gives 0.3 A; 19.1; 21.3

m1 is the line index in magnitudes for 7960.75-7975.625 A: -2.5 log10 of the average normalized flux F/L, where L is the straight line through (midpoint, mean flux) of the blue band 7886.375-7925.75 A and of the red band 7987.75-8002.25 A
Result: 0.10 mag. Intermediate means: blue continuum 20.2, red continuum 21.5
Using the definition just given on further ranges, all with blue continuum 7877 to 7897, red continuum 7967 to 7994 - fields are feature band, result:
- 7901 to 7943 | 0.020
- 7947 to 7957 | 0.061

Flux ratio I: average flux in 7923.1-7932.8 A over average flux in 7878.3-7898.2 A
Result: 1.0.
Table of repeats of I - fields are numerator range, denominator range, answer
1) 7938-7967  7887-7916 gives 0.95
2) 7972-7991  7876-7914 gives 0.98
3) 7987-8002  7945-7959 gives 1.12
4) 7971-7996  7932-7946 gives 1.04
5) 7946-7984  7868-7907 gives 0.95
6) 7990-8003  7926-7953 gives 1.10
